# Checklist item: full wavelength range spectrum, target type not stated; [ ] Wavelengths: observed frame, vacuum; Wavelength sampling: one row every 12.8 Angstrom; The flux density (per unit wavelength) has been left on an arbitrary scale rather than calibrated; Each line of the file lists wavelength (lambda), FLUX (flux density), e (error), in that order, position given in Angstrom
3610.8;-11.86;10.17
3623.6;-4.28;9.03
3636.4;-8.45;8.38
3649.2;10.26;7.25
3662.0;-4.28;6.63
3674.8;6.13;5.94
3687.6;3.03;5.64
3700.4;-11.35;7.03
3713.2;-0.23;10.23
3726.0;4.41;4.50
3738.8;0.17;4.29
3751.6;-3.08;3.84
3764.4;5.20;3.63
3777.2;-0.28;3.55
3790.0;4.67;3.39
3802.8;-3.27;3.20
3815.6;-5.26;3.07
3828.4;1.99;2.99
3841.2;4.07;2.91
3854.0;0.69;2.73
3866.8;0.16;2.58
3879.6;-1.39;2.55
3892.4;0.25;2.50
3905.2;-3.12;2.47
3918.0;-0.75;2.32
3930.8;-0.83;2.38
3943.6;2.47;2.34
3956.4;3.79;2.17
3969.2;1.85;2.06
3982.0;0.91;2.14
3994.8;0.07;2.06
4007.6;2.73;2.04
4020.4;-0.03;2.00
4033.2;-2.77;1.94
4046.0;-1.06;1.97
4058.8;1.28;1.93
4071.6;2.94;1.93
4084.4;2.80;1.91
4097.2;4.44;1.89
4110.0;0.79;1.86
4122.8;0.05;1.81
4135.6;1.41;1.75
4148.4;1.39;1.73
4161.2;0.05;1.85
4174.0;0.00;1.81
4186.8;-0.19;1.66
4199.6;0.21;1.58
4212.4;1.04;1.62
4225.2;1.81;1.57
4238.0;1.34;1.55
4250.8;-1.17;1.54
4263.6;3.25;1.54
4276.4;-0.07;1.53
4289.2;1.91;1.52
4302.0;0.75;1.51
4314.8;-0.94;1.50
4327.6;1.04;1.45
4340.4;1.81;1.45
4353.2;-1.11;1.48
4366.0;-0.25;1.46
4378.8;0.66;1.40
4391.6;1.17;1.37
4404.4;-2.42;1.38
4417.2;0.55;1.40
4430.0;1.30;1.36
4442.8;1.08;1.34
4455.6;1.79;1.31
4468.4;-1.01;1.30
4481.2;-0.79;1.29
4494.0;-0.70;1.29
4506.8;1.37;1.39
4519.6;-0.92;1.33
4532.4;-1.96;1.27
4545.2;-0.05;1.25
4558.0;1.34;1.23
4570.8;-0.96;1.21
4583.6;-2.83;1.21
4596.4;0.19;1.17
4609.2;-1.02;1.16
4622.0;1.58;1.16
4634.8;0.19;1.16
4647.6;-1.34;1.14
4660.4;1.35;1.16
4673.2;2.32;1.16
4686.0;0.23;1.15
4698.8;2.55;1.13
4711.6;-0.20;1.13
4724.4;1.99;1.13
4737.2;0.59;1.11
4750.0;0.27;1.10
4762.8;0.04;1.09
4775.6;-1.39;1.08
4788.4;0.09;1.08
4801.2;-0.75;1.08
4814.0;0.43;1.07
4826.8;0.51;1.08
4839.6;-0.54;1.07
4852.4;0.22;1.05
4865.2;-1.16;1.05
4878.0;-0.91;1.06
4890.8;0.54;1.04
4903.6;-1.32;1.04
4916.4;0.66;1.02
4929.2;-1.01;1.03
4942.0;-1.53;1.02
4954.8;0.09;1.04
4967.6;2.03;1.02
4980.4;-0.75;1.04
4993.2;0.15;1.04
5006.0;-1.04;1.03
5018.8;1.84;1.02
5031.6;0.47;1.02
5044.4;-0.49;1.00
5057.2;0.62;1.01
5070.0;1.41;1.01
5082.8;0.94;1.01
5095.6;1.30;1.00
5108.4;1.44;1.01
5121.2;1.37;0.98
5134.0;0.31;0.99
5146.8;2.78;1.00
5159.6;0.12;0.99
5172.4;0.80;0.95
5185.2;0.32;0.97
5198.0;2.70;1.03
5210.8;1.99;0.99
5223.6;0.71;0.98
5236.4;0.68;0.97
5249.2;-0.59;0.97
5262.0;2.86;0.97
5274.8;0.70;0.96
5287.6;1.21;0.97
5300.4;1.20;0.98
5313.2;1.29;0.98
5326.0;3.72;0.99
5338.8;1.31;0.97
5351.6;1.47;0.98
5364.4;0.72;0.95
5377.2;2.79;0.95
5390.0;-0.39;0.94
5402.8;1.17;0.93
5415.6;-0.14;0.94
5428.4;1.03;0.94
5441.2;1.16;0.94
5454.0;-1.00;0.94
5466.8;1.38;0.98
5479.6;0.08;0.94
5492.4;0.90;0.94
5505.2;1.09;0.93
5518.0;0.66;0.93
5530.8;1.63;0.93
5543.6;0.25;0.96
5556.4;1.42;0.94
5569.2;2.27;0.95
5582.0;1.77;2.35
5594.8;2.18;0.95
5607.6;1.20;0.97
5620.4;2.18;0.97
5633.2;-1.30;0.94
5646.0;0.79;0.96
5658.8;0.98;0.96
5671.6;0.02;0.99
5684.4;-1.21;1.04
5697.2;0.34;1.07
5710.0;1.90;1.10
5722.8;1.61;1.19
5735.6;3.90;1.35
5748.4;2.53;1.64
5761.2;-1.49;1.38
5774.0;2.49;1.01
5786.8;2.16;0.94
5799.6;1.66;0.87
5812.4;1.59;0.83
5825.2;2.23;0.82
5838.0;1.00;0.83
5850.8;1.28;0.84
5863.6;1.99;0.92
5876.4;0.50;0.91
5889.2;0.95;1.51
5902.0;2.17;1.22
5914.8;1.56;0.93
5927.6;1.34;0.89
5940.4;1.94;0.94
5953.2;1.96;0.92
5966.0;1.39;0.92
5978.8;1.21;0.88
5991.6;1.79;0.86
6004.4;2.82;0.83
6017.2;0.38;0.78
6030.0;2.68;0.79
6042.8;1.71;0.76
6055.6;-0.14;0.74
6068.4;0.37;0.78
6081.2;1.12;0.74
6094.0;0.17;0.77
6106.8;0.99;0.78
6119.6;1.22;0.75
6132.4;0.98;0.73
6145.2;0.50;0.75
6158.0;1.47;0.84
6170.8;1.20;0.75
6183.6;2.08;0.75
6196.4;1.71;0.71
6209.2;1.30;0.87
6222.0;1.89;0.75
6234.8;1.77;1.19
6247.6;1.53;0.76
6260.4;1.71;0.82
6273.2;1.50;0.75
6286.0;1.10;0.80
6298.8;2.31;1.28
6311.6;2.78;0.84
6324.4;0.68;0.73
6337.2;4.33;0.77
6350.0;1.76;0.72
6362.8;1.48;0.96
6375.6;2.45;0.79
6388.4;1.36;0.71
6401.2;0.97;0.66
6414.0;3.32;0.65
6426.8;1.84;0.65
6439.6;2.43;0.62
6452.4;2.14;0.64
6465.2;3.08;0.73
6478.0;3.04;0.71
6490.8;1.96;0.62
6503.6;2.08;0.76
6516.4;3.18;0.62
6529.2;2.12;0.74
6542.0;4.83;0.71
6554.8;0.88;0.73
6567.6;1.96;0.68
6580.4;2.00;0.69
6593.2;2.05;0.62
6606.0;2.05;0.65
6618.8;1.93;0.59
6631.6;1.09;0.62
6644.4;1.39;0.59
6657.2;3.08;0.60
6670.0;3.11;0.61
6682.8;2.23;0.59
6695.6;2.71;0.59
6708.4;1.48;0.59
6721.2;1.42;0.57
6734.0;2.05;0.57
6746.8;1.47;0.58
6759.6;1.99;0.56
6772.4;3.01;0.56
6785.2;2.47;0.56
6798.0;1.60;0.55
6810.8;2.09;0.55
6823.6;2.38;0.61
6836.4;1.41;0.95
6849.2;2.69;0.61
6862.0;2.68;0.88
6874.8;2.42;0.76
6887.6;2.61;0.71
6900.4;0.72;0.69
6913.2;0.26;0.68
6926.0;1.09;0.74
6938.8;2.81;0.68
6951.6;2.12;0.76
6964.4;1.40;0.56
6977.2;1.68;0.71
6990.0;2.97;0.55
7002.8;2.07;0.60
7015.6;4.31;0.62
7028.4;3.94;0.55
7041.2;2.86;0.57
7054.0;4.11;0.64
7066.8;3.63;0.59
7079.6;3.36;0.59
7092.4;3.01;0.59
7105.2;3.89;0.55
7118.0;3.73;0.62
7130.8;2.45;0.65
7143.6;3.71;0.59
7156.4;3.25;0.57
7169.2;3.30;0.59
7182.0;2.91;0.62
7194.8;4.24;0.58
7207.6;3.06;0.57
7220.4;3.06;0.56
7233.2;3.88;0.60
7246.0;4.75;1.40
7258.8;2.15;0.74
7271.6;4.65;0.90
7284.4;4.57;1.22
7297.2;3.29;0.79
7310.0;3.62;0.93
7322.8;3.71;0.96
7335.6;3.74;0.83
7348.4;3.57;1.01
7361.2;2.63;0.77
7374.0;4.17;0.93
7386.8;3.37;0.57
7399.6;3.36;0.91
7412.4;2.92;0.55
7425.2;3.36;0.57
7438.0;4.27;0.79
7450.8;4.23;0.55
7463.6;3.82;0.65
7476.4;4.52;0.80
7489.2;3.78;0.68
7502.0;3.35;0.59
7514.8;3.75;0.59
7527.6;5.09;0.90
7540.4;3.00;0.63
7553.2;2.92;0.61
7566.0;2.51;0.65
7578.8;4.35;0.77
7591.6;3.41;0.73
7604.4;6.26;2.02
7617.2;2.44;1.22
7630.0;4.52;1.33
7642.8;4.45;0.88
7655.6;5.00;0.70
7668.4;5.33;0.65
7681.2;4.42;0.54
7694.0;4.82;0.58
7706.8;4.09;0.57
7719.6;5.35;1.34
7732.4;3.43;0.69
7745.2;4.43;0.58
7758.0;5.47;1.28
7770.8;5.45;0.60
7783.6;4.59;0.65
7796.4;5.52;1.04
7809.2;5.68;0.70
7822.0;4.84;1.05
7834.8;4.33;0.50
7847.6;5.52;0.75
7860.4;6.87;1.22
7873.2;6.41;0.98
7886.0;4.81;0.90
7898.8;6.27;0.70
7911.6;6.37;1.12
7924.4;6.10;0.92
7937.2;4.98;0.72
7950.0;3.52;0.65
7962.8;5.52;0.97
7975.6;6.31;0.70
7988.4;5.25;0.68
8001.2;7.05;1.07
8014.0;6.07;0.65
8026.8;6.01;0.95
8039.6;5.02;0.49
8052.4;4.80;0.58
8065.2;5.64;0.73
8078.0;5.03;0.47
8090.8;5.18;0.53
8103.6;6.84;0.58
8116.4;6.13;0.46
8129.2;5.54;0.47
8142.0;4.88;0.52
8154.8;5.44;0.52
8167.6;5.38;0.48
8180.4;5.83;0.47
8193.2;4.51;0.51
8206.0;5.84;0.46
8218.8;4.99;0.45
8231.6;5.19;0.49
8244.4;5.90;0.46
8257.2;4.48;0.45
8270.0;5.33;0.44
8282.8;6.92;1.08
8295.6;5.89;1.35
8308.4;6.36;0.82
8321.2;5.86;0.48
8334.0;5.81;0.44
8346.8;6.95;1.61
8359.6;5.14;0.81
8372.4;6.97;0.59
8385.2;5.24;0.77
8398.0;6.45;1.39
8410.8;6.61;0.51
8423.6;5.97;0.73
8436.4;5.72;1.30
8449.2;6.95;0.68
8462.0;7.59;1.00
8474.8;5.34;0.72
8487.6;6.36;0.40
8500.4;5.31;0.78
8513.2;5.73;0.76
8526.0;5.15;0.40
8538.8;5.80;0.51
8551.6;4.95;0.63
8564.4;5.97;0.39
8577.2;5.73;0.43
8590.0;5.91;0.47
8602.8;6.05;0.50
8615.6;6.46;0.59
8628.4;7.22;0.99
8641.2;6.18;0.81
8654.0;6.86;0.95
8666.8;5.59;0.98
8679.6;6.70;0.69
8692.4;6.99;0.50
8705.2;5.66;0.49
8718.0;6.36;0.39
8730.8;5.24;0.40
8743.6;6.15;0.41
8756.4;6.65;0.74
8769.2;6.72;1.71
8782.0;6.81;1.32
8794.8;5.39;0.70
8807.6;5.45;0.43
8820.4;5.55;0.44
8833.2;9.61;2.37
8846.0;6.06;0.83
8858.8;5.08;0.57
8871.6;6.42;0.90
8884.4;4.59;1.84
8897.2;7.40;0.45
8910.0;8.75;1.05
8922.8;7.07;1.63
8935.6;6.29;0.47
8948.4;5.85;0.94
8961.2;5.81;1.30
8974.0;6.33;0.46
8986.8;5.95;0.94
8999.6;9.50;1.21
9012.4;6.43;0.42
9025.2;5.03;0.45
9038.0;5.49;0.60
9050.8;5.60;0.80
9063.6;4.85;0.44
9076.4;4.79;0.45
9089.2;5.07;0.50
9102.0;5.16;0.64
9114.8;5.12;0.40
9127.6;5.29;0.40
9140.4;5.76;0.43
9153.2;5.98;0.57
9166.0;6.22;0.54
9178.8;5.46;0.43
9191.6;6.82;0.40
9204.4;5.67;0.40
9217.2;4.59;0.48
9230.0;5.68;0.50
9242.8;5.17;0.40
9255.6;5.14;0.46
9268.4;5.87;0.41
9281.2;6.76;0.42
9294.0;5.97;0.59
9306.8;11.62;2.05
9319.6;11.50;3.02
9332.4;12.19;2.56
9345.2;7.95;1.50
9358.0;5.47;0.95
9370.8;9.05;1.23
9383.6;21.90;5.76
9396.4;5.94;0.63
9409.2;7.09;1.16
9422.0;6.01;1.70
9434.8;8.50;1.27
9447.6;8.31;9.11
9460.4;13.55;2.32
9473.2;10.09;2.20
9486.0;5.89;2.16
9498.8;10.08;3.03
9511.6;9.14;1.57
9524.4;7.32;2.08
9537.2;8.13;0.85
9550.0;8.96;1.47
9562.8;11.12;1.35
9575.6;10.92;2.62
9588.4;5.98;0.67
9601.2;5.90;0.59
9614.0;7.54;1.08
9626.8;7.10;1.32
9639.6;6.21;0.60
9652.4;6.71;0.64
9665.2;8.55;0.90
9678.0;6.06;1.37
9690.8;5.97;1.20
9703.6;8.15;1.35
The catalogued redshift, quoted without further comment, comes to 0.75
